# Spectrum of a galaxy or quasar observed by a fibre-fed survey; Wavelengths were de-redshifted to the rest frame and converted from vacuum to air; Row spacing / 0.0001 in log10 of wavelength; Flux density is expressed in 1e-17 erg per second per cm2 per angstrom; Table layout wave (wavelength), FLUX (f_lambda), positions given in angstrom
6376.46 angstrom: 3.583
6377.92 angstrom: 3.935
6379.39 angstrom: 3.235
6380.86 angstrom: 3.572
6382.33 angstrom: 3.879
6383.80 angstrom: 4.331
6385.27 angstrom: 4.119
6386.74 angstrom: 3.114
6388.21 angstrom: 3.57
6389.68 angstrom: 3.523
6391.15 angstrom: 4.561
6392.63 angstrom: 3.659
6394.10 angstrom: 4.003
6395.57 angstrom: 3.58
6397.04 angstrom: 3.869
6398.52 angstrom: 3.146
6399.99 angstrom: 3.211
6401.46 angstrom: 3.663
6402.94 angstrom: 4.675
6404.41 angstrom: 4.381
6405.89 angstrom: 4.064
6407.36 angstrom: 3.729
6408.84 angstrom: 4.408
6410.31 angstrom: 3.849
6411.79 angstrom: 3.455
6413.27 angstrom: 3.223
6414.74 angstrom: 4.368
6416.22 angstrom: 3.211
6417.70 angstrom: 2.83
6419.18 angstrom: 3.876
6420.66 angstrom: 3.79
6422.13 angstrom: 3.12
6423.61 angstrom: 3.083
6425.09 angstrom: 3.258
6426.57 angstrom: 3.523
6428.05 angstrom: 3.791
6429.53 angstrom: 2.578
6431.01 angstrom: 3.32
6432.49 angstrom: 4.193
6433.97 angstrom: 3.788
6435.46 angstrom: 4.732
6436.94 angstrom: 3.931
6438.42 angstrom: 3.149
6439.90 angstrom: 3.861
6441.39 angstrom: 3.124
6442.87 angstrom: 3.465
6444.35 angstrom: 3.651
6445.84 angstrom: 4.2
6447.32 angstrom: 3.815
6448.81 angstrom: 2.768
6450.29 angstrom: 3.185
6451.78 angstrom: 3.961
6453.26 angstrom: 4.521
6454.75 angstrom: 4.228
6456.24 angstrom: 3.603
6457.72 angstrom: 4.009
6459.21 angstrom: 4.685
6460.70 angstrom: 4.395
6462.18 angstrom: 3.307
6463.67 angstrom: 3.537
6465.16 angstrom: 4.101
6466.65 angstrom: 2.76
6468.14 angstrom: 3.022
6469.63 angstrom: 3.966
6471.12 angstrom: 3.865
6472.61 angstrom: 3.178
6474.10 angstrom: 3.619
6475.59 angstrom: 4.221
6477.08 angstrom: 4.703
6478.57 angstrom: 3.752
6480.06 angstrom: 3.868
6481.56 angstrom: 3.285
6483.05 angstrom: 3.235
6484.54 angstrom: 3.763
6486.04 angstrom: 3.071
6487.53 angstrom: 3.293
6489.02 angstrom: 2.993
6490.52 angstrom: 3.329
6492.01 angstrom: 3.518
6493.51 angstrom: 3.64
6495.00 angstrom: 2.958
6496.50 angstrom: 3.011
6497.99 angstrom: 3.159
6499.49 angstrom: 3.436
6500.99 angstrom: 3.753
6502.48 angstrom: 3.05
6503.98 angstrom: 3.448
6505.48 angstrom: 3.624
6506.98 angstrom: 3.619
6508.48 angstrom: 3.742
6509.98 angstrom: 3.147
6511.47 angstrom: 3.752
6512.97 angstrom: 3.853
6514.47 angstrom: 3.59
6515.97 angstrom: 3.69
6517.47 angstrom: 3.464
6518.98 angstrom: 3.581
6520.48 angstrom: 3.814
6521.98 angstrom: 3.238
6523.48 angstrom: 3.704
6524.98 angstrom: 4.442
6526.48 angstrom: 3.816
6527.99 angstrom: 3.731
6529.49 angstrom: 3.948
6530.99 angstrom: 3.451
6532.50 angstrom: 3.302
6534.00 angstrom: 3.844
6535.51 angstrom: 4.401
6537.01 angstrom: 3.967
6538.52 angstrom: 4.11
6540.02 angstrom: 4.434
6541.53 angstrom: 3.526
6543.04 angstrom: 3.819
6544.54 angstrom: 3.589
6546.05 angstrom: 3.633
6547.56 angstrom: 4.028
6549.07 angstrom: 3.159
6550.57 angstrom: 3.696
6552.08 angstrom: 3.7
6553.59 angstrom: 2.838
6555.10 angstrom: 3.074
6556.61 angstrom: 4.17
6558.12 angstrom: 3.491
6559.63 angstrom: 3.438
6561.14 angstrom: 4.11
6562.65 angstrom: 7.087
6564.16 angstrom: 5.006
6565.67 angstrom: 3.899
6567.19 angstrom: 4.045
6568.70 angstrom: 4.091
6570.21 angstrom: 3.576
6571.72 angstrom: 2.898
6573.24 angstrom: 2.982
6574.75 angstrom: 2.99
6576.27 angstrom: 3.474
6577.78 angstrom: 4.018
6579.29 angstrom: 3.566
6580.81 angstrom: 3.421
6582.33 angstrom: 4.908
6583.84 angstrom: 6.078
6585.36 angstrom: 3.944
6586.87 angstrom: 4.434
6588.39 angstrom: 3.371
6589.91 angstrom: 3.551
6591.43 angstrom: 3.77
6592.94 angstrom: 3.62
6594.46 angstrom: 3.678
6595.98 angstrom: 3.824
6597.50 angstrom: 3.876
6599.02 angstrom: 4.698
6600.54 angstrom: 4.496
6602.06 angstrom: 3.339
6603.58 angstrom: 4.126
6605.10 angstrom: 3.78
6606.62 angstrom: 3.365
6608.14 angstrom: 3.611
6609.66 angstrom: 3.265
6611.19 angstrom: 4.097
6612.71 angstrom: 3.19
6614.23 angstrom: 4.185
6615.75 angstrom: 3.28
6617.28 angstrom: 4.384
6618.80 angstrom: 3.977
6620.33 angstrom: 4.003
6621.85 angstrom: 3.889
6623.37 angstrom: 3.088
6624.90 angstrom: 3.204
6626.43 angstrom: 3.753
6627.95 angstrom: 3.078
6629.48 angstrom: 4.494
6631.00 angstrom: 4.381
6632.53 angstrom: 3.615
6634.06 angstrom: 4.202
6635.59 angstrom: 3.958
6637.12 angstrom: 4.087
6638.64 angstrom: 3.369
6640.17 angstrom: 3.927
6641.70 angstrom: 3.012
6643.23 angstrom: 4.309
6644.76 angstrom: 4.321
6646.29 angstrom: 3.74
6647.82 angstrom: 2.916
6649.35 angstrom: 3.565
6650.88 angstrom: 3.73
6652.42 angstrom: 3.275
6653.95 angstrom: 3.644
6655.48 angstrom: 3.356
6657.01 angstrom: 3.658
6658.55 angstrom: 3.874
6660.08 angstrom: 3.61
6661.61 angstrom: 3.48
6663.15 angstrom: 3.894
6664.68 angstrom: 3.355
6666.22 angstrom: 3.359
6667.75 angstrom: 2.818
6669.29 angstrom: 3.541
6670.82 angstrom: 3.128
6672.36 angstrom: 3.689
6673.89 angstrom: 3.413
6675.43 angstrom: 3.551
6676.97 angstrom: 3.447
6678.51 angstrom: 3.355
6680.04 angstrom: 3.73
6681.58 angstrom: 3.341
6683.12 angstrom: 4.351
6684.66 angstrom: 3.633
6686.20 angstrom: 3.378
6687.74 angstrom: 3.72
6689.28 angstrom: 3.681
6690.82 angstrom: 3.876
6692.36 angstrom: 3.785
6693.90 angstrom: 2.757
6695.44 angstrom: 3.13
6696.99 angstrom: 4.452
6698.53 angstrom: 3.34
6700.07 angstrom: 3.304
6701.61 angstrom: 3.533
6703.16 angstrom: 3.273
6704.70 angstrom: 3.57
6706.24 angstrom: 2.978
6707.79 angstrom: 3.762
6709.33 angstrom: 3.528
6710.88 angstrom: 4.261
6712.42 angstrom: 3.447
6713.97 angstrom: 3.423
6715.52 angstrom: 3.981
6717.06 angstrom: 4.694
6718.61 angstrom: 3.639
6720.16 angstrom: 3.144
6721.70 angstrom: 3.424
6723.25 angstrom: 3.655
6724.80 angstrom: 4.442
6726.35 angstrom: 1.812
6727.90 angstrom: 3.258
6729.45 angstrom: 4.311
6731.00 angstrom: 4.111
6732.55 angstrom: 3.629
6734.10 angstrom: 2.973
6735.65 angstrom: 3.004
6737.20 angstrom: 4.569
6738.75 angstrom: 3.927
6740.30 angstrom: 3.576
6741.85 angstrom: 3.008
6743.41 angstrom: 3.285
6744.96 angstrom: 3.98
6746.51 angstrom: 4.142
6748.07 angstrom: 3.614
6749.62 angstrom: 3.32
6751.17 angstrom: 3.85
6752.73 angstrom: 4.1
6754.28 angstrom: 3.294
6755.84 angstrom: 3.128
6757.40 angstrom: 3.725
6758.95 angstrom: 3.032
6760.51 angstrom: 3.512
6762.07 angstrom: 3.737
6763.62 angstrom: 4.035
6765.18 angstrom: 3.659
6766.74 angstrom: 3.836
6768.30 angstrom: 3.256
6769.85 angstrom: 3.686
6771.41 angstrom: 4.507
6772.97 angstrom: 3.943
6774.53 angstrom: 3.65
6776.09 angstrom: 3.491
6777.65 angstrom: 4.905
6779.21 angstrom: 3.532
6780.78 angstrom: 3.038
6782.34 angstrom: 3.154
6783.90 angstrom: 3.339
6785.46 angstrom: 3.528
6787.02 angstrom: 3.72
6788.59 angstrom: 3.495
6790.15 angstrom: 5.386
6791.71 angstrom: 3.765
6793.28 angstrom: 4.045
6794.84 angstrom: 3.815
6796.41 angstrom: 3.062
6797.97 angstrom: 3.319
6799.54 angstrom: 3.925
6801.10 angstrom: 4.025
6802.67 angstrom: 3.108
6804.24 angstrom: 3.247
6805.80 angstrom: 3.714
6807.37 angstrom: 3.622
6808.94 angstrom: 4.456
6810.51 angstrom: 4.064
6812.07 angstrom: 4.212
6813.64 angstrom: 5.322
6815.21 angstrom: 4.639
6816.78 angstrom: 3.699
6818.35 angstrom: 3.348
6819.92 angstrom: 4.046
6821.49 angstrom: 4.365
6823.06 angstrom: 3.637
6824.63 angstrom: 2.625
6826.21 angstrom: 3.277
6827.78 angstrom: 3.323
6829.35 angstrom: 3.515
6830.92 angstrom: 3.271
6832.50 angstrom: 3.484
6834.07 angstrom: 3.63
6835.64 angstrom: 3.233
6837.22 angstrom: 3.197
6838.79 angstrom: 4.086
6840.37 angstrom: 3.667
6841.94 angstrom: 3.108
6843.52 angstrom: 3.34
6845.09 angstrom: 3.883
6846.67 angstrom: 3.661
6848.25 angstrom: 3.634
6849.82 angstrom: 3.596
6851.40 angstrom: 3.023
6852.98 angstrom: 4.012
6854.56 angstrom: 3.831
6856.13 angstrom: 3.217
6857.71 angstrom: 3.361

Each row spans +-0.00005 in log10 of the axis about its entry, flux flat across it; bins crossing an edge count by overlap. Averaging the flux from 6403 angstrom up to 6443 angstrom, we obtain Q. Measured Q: 3.65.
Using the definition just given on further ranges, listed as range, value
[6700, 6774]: 3.63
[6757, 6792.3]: 3.74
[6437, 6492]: 3.65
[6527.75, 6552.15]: 3.79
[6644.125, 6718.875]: 3.58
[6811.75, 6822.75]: 4.21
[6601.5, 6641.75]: 3.74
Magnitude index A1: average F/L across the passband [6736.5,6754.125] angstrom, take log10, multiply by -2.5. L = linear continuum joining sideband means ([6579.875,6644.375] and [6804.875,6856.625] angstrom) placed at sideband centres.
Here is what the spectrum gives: 0.006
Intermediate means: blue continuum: 3.87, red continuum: 3.69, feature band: 3.74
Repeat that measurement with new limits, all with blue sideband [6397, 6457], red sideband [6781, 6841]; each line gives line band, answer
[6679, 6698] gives 0.02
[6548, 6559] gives 0.07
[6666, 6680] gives 0.10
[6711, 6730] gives 0.03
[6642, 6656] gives 0.02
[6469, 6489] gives 0.01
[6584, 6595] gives -0.06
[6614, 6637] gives -0.04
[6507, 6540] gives -0.02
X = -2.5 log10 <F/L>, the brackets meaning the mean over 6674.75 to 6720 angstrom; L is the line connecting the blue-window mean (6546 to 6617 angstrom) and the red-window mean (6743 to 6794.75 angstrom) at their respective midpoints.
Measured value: 0.05 mag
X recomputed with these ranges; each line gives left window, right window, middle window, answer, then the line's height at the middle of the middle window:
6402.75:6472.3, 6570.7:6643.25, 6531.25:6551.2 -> -0.01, 3.76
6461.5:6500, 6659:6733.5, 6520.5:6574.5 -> -0.09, 3.51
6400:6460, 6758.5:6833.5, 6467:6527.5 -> 0.05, 3.72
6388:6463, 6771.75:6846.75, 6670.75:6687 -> 0.05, 3.72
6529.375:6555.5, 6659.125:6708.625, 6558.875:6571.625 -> -0.18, 3.67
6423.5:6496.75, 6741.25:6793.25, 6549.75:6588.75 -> -0.08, 3.65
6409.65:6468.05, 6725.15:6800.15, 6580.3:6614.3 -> -0.08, 3.64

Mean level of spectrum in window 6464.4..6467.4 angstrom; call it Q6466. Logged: 3.43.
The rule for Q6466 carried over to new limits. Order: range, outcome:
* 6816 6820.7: 3.7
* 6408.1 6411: 4.14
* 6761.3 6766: 3.81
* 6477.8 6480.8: 3.82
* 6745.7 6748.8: 3.88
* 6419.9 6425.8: 3.32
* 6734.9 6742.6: 3.62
